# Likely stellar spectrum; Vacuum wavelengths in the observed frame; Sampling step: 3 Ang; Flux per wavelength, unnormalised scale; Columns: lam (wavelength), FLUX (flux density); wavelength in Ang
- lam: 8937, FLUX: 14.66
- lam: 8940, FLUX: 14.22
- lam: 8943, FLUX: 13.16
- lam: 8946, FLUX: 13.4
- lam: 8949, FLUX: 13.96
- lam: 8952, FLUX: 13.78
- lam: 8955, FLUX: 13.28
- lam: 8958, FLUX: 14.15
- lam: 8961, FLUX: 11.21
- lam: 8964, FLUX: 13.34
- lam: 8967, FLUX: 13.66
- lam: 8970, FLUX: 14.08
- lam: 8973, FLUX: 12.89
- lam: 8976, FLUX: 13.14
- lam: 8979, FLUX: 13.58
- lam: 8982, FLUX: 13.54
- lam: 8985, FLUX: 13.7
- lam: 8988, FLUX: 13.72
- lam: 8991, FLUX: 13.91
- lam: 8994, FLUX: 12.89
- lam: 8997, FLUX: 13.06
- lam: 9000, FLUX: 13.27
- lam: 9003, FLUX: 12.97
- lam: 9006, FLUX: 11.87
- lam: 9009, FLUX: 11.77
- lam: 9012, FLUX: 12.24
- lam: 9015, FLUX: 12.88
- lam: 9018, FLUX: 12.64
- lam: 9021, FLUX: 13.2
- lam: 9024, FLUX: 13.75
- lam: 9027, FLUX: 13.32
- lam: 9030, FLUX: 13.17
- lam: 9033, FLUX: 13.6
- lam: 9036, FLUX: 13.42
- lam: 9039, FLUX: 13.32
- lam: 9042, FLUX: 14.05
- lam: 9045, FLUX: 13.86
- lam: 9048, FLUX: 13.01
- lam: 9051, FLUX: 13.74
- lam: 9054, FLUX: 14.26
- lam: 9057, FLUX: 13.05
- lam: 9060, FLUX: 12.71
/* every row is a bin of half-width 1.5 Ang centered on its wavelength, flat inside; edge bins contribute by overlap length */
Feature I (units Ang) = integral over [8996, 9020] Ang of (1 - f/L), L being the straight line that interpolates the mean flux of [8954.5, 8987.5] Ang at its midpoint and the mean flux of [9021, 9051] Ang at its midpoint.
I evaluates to 1.5 Ang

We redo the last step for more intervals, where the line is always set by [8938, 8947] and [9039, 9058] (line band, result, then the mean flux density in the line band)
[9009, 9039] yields 1.3 Ang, 13.1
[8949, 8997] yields 0.9 Ang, 13.4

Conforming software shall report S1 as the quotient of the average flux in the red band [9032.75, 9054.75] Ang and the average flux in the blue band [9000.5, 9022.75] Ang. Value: 1.1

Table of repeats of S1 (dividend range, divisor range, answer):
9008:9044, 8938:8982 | 0.98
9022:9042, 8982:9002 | 1.00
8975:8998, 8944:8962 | 1.01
